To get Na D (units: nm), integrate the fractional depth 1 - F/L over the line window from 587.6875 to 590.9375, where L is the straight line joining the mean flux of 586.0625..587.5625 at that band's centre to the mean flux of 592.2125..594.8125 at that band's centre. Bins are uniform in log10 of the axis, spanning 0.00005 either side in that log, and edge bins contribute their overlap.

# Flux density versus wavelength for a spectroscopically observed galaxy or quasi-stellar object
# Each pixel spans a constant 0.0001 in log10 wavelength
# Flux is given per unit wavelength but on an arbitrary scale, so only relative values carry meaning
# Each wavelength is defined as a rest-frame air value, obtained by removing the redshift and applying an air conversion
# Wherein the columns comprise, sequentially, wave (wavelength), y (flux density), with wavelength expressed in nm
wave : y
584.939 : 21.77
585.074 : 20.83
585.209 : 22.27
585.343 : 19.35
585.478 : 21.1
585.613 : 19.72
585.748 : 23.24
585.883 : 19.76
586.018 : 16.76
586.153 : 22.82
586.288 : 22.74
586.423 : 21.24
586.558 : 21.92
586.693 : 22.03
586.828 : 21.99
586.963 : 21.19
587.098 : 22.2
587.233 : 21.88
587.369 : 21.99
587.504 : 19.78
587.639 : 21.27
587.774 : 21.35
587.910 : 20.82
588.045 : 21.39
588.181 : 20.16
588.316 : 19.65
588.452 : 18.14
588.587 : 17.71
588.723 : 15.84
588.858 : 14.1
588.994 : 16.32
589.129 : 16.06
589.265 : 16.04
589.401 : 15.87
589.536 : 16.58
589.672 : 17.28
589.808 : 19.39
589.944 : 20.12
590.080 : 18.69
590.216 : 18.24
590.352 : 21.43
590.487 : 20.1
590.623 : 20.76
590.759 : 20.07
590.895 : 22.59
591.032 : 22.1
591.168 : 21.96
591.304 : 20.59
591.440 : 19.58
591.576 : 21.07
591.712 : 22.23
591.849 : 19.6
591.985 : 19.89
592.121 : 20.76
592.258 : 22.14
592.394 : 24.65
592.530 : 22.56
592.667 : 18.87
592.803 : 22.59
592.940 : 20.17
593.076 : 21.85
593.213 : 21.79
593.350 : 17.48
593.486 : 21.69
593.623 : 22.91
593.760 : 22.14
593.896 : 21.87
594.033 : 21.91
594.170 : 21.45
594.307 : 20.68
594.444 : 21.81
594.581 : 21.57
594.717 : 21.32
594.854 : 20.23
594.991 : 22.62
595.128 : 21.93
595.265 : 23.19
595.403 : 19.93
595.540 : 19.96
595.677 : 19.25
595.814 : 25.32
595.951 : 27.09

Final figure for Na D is 0.45 nm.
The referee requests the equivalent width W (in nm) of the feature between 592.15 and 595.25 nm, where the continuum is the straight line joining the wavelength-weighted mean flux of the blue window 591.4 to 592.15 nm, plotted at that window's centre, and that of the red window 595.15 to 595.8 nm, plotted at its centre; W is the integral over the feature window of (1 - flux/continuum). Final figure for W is -0.113 nm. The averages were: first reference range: 20.6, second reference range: 21.1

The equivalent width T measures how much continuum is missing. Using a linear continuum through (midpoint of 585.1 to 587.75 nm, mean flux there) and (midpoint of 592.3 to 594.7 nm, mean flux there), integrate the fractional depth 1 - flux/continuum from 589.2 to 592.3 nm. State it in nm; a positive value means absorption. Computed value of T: 0.23 nm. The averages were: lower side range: 21.2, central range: 19.9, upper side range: 21.5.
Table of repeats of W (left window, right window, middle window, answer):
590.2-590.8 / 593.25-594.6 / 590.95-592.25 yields -0.019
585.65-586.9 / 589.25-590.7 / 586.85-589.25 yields 0.089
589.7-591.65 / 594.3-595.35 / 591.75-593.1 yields -0.023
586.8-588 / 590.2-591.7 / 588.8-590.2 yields 0.265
